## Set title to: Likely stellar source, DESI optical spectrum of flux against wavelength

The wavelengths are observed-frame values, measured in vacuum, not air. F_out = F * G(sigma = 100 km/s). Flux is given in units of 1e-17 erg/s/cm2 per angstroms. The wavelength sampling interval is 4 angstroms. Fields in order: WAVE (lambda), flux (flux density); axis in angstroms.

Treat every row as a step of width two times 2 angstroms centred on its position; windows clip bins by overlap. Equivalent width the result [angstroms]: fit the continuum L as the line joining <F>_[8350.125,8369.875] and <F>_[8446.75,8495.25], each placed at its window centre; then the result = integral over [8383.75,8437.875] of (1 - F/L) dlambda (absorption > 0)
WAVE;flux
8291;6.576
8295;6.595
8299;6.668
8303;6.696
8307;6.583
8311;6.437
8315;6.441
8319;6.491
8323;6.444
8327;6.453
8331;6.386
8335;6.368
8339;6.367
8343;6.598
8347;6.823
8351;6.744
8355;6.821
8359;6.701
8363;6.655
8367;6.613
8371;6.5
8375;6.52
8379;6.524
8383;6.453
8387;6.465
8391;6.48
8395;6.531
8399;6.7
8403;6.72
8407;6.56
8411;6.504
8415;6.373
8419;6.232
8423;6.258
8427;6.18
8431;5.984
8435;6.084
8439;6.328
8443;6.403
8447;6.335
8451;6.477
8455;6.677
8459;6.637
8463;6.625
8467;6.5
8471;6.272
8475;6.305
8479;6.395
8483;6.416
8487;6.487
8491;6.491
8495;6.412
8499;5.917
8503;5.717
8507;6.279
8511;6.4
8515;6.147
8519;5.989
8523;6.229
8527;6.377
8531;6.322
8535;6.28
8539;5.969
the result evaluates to 1.7 angstroms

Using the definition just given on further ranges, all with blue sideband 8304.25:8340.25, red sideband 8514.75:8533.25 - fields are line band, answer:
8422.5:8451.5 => 0.3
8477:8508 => 0.0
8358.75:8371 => -0.4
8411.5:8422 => 0.0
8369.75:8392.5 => -0.4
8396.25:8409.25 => -0.6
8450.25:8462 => -0.6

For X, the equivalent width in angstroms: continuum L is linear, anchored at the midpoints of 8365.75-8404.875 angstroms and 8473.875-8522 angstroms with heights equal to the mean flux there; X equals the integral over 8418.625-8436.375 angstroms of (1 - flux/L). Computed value 0.8 angstroms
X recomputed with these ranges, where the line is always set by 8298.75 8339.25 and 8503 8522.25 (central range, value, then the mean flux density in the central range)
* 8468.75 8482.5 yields -0.3 angstroms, 6.34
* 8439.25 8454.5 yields -0.4 angstroms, 6.42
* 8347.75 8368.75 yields -1.0 angstroms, 6.71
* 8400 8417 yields -0.6 angstroms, 6.55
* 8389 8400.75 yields -0.4 angstroms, 6.57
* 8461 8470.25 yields -0.4 angstroms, 6.52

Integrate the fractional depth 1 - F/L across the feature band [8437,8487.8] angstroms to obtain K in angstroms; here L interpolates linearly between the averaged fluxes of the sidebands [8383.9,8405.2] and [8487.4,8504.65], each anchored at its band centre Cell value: -1.2 angstroms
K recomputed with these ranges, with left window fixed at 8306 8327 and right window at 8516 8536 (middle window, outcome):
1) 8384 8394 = -0.14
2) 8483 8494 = -0.34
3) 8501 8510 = 0.31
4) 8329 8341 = 0.14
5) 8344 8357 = -0.70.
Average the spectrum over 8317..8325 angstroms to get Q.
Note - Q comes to 6.47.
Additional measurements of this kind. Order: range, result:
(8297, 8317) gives 6.57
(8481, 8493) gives 6.46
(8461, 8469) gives 6.56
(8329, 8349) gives 6.51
